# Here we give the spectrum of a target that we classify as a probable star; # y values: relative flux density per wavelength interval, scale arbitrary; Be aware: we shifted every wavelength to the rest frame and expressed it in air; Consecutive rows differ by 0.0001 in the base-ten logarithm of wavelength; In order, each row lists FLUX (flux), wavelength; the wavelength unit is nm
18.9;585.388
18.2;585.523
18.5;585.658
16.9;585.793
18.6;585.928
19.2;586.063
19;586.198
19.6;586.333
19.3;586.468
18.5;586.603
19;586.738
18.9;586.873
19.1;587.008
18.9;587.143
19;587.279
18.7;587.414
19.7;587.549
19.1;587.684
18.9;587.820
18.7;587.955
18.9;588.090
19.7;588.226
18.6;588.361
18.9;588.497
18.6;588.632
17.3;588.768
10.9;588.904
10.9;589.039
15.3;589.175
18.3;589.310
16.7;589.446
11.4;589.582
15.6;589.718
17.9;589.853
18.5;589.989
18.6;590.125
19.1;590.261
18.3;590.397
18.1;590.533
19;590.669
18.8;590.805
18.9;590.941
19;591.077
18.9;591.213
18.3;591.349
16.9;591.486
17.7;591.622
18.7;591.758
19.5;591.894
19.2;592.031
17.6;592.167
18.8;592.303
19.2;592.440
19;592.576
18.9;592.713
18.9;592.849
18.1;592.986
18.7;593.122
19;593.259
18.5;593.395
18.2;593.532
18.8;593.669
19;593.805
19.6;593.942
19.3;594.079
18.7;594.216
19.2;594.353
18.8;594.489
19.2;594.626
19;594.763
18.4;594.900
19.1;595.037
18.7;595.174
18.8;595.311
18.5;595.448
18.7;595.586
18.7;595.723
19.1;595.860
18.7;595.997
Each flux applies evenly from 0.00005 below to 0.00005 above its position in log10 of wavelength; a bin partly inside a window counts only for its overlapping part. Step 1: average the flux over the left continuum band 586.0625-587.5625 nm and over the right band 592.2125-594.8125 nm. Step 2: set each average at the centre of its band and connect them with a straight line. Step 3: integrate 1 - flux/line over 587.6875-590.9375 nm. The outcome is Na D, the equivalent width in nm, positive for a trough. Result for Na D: 0.28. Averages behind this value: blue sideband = 19.1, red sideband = 18.9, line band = 17.3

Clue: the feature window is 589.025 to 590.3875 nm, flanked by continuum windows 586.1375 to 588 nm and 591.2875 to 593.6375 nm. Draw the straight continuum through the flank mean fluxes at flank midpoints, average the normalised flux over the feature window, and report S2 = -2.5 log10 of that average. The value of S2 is 0.14 mag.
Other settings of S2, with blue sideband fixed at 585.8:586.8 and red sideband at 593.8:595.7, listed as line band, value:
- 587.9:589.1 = 0.12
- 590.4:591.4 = 0.01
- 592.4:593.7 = 0.01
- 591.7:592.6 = 0.00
